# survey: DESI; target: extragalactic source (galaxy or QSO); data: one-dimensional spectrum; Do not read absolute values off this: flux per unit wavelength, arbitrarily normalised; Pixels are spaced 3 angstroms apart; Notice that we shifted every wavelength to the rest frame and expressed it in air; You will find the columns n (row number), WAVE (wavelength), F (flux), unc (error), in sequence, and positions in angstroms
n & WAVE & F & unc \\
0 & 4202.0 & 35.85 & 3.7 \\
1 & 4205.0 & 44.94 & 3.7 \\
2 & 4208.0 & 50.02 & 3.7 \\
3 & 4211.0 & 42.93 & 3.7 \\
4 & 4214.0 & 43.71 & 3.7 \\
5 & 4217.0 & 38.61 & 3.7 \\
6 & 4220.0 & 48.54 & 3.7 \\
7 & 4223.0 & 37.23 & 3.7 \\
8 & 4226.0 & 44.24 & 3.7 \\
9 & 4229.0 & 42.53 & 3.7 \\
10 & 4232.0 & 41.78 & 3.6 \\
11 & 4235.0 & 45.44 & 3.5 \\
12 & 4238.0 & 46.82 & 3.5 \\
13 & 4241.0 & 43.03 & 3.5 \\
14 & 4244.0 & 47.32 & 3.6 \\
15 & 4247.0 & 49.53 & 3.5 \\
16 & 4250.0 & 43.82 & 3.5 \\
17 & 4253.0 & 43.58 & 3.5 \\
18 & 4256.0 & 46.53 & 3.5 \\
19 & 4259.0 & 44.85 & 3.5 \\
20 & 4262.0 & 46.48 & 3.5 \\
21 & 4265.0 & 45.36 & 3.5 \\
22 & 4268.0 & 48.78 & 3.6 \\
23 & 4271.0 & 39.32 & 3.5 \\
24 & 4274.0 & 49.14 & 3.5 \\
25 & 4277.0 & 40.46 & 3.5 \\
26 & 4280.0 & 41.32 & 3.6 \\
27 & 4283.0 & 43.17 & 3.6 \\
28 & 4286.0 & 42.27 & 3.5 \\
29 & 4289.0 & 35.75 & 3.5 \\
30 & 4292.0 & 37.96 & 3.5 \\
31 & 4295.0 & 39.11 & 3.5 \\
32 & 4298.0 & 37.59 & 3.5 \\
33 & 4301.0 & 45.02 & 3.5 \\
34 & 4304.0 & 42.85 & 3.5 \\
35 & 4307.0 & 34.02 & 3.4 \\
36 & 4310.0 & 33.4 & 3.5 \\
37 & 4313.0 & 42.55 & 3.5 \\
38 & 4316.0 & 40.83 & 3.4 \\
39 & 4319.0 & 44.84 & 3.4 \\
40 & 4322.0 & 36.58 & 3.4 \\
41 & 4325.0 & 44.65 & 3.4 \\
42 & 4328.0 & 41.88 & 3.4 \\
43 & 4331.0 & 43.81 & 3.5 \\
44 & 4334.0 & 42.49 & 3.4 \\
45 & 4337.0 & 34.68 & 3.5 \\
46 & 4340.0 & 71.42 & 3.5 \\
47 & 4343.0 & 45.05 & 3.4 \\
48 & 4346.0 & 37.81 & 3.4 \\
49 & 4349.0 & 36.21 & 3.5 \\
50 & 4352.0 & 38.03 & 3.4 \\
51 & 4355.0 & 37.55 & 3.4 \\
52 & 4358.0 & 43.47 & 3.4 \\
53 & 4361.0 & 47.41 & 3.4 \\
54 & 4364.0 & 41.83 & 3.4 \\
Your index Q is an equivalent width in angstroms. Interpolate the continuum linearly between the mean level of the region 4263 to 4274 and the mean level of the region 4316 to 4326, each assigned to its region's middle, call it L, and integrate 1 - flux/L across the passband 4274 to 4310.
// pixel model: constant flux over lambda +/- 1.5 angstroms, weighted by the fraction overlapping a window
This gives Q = 2.97 angstroms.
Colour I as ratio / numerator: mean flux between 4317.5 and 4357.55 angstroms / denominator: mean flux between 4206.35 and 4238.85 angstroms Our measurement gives 1.0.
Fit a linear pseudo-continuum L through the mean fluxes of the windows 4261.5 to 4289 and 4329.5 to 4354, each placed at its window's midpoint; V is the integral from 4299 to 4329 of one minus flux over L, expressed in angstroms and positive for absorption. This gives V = 2.0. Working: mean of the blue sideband 43.5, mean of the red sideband 43.6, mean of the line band 40.6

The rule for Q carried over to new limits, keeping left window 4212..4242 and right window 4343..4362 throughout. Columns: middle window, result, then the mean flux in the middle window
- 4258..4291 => -0.9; 43.3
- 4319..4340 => -1.2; 43.2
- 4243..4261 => -1.4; 45.9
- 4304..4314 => 1.0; 37.3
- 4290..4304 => 0.5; 40.1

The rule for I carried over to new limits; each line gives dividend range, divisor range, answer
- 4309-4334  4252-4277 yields 0.91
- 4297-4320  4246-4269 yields 0.87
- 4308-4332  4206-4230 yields 0.94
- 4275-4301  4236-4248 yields 0.86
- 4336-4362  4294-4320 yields 1.09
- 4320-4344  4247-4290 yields 1.03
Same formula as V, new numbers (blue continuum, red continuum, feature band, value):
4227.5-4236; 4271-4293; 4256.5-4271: -1.3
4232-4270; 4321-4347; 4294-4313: 2.5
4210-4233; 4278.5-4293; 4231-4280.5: -4.5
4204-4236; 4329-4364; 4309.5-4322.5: 0.9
